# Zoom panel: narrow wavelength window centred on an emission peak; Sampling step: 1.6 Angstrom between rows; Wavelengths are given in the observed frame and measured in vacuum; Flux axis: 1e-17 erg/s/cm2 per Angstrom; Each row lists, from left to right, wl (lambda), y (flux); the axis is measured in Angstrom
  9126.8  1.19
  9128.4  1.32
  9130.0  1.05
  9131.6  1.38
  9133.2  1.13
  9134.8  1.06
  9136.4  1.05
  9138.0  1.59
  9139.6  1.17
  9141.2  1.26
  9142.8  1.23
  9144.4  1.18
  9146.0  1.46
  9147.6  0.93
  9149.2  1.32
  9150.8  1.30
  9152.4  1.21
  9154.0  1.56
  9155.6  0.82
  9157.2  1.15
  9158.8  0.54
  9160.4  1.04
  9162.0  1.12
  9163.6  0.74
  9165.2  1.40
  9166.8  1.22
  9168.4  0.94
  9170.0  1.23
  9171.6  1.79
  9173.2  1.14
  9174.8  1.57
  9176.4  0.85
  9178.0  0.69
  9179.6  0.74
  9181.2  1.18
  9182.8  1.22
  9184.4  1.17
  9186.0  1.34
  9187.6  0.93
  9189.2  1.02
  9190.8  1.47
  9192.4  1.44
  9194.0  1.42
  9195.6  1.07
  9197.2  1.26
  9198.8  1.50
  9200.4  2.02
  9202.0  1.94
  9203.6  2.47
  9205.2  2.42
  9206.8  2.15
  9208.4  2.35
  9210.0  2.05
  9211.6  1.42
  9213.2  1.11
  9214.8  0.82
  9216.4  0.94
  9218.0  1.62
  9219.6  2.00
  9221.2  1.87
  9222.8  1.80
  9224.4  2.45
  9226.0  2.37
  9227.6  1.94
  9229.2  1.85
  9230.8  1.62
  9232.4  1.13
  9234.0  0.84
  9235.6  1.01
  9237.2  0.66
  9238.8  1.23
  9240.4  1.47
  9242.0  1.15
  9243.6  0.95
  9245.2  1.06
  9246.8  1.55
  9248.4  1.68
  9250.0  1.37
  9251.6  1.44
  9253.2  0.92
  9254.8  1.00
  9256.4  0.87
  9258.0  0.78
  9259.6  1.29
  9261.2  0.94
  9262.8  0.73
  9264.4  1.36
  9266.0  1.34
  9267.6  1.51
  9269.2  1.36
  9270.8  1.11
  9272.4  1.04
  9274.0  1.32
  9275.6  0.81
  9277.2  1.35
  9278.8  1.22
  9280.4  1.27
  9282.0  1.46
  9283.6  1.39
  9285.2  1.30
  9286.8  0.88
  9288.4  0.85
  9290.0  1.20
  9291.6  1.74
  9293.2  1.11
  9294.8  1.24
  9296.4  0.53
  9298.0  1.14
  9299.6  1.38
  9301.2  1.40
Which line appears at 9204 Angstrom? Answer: [S II]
